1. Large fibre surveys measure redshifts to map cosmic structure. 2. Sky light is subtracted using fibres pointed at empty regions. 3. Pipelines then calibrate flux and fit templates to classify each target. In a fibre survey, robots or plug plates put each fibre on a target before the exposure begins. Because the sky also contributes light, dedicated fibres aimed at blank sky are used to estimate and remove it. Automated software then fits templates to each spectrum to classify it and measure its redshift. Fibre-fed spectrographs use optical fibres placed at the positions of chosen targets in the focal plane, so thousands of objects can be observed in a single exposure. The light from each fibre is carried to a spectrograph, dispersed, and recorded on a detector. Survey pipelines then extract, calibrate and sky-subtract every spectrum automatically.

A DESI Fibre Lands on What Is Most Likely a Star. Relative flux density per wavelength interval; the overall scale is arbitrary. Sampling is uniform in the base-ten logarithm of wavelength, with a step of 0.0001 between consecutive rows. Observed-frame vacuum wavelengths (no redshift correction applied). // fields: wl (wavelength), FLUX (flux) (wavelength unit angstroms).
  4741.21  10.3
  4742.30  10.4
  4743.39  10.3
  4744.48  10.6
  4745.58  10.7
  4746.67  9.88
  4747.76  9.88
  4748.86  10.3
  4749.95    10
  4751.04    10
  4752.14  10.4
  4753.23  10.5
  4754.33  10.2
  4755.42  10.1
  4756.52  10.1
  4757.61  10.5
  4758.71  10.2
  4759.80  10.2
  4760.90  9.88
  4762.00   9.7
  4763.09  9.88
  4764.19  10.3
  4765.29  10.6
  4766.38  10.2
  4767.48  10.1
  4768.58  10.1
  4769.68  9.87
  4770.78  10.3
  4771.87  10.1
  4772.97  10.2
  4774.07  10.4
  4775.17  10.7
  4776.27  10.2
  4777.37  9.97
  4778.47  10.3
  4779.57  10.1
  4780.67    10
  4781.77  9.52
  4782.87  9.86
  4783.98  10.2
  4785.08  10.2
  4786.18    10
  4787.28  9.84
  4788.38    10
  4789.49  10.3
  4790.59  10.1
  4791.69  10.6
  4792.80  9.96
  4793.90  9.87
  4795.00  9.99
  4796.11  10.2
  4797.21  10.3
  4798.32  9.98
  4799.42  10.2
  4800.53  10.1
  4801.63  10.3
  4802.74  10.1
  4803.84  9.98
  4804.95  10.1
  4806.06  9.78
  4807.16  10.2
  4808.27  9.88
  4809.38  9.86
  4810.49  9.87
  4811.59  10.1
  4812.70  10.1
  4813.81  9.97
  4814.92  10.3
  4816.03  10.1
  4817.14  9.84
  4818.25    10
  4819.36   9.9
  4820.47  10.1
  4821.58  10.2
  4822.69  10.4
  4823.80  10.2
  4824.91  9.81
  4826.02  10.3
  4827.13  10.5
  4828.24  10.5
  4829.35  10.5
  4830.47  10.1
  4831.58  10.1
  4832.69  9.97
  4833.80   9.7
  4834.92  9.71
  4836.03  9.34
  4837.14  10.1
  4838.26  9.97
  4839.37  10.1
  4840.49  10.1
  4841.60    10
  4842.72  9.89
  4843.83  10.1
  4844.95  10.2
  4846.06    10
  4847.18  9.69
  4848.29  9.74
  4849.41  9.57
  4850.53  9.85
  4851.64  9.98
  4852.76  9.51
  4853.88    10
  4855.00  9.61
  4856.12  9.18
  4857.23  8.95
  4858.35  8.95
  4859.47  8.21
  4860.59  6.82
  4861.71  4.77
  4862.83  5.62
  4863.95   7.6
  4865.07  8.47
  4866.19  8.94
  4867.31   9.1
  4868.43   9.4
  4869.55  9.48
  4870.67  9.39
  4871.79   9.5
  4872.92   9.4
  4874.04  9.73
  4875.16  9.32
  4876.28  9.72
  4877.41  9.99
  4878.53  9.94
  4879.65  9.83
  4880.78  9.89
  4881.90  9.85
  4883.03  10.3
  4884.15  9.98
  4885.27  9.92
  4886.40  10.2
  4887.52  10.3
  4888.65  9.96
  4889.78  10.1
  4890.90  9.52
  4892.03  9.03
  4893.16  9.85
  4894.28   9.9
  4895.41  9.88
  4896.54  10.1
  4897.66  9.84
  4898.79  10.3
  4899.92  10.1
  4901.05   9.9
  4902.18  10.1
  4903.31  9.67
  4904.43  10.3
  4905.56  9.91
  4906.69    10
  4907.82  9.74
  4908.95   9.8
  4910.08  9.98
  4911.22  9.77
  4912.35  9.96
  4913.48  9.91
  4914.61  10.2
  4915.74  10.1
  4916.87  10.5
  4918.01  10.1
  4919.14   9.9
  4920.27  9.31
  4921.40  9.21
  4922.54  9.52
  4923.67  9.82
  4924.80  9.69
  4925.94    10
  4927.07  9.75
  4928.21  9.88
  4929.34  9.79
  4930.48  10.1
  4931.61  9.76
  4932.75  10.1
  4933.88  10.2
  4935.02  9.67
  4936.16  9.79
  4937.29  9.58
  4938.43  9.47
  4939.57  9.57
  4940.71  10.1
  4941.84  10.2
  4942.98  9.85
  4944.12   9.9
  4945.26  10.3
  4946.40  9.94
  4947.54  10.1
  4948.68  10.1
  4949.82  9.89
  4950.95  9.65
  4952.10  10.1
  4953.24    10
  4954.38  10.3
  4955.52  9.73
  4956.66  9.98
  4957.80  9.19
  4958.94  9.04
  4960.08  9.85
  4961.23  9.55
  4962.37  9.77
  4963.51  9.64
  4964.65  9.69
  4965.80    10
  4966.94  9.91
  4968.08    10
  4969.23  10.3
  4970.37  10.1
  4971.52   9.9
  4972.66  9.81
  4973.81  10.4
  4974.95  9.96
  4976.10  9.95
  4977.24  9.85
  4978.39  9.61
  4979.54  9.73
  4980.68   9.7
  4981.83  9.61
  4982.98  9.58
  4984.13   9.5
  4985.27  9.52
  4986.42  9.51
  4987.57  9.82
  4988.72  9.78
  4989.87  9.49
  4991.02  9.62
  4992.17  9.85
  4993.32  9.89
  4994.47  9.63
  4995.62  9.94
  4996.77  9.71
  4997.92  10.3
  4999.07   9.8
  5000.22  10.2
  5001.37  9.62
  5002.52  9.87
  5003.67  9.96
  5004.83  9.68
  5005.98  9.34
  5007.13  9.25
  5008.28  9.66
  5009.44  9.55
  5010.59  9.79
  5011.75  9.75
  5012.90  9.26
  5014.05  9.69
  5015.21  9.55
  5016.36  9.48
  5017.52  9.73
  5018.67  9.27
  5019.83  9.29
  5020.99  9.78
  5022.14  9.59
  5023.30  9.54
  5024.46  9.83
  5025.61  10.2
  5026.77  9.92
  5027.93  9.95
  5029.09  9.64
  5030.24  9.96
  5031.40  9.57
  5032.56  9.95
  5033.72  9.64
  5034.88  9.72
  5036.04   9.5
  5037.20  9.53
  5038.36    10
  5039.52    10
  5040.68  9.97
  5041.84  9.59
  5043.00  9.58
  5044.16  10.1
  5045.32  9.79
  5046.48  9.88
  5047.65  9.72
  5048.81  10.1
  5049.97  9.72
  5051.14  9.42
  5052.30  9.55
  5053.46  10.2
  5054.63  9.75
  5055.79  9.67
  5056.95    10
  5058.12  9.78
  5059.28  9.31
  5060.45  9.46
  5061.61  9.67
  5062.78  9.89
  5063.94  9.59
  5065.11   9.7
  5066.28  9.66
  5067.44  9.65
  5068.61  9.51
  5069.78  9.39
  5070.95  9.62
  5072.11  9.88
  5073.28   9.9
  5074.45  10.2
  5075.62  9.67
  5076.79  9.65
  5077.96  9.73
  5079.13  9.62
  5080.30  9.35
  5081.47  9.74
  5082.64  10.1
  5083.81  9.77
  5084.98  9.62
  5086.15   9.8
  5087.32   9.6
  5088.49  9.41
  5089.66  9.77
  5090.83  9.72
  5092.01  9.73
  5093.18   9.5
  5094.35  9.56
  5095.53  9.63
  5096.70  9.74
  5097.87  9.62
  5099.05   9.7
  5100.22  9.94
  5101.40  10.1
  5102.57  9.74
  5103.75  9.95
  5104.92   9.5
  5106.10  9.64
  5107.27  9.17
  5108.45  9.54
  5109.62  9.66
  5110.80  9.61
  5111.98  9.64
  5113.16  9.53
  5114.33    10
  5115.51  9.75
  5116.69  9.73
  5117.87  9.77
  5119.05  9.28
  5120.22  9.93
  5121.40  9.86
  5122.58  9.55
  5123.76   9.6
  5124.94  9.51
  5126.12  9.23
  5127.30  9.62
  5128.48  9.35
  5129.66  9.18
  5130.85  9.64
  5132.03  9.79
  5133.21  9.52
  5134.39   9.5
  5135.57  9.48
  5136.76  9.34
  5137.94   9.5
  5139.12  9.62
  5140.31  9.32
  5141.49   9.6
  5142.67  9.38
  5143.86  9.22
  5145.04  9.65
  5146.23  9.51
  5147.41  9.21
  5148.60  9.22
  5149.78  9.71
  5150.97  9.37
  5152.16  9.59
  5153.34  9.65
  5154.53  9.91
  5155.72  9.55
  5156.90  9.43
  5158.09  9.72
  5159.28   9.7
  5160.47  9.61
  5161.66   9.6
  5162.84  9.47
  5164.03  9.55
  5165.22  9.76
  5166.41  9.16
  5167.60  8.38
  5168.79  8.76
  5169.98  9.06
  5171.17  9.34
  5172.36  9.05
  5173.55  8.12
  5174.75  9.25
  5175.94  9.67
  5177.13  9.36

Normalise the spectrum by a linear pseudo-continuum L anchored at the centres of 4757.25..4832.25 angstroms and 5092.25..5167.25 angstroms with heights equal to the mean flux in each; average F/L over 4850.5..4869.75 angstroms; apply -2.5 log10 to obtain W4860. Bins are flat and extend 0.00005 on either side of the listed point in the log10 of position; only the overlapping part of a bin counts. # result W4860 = 0.17 mag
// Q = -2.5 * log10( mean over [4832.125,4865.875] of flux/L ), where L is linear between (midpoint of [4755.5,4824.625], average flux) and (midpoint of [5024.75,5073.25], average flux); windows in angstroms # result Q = 0.09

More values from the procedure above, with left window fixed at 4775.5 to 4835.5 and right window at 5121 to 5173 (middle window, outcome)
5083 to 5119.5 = -0.02 mag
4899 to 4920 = -0.01 mag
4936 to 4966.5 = 0.00 mag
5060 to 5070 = 0.00 mag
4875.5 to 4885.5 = 0.00 mag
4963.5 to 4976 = -0.02 mag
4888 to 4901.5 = 0.00 mag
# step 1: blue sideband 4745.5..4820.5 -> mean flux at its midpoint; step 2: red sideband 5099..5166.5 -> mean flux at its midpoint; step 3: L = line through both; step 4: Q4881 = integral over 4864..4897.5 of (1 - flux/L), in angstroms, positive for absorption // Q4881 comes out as 1.0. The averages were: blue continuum 10.1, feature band 9.66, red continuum 9.58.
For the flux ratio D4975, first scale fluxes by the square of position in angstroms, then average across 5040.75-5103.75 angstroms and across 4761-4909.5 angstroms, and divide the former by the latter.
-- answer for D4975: 1.09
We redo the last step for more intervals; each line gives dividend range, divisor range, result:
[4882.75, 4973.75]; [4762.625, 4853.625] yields 1.03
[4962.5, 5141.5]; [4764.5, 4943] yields 1.07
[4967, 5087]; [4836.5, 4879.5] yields 1.13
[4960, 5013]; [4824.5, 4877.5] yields 1.10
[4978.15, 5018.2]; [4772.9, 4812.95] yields 1.04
